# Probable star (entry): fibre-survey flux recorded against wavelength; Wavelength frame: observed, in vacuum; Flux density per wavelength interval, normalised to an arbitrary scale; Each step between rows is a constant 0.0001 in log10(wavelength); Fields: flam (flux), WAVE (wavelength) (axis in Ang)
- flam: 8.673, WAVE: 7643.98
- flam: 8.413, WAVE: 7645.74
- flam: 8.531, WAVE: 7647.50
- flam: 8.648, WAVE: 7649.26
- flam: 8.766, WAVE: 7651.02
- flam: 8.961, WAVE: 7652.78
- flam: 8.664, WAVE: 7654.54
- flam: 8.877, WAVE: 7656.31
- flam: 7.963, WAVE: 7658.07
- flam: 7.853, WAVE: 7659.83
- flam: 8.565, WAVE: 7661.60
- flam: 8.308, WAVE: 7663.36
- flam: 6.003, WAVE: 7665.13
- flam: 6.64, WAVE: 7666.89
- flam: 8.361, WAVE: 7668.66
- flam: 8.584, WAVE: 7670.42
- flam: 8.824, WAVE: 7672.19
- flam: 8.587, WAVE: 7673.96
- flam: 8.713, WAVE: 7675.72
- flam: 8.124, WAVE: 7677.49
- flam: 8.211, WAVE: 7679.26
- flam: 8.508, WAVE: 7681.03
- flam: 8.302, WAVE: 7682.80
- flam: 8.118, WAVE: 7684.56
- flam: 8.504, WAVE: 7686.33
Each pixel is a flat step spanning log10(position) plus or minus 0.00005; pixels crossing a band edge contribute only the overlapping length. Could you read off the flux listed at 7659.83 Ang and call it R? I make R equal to 7.853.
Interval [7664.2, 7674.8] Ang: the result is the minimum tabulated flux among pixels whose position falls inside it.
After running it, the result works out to 6.003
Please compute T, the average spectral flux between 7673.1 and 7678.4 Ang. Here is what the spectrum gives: 8.48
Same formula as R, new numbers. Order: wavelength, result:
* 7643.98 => 8.673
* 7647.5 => 8.531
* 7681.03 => 8.508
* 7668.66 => 8.361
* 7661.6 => 8.565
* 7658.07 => 7.963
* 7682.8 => 8.302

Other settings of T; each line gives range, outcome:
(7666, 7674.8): 8.19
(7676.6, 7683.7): 8.29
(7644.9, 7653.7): 8.67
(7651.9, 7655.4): 8.82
